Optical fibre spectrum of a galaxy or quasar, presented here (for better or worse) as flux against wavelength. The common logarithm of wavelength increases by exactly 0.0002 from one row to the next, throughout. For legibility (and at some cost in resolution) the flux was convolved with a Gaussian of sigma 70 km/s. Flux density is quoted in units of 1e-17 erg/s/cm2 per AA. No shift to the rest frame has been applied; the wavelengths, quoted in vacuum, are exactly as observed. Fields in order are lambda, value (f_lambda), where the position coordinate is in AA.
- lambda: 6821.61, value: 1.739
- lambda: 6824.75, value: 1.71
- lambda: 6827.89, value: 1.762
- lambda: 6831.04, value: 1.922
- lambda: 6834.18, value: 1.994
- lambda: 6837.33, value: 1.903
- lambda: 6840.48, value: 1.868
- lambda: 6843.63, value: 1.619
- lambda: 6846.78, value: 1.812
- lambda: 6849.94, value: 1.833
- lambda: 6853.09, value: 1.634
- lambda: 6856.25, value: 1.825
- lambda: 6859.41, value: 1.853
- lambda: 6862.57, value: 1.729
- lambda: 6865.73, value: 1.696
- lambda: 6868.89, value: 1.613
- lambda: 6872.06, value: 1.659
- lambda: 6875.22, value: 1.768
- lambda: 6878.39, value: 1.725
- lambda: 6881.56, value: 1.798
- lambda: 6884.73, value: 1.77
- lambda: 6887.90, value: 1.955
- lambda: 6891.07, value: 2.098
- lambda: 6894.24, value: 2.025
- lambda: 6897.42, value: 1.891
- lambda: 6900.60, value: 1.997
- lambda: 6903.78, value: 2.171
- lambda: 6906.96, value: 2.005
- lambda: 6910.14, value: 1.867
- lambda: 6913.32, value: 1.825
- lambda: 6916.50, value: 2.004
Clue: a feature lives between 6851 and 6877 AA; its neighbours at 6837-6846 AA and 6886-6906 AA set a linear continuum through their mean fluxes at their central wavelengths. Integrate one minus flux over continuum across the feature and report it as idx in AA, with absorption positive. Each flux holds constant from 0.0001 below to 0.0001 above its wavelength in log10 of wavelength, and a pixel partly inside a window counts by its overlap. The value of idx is 2.1 AA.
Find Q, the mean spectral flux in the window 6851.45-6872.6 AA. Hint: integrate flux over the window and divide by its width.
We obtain 1.72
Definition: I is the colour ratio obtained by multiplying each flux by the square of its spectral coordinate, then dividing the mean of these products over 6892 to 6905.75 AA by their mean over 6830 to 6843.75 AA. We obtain 1.09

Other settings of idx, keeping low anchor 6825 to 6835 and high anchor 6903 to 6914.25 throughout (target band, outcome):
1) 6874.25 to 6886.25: 1.00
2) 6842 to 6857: 1.16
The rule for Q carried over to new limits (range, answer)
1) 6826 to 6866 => 1.81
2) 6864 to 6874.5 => 1.67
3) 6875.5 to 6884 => 1.76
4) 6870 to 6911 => 1.9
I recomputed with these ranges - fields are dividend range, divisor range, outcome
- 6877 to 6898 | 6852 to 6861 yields 1.08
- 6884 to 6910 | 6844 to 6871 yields 1.16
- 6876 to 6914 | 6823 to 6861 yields 1.08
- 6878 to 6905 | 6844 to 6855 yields 1.13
